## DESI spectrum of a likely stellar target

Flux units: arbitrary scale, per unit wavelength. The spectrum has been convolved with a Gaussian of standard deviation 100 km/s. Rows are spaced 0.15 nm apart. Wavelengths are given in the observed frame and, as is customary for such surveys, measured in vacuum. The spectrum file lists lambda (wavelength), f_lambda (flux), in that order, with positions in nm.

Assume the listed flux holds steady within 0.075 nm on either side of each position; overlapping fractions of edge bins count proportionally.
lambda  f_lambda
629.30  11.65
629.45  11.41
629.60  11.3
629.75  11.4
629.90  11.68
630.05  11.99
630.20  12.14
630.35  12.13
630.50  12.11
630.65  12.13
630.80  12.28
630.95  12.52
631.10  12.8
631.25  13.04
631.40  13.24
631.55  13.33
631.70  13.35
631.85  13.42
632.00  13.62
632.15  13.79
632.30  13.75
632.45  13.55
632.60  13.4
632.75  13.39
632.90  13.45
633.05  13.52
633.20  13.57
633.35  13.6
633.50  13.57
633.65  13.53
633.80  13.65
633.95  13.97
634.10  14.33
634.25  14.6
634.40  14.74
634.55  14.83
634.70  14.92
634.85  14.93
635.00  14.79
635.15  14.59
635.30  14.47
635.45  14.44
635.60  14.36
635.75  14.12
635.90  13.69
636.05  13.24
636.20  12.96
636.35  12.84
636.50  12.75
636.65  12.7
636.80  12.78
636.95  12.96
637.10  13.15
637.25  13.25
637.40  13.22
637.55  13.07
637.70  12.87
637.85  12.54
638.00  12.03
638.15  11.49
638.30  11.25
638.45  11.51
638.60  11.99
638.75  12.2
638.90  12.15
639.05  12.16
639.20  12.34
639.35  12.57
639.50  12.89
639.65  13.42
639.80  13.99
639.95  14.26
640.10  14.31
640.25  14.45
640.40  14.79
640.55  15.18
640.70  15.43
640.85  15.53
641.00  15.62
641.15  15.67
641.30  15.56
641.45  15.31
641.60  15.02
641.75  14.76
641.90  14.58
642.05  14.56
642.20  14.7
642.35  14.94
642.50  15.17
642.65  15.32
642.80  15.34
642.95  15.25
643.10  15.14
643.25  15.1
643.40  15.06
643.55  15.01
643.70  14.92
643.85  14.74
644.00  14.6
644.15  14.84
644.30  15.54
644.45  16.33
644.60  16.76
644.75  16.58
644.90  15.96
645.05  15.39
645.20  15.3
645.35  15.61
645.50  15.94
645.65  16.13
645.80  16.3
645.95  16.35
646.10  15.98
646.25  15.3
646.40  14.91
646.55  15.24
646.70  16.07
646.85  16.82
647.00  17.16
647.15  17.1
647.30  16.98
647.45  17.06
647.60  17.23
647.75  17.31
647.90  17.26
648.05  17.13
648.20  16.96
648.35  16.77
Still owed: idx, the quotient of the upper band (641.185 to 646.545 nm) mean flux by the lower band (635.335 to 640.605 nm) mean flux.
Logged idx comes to 1.2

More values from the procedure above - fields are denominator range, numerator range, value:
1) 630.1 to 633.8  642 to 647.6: 1.19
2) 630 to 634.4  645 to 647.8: 1.22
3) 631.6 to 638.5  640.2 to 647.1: 1.14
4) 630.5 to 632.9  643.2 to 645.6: 1.18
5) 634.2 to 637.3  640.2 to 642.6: 1.09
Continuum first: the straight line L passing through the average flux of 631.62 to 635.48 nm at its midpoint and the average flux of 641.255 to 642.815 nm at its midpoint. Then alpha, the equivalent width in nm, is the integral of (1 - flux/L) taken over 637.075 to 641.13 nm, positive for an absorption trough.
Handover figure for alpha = 0.38 nm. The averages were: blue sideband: 14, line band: 13.3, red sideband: 15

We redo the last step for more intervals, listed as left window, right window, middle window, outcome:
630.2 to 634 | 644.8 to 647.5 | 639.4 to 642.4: 0.06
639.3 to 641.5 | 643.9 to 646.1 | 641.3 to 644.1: 0.04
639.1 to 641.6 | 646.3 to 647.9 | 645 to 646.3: 0.02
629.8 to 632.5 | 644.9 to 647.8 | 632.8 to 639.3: 0.25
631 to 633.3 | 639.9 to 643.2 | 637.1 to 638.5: 0.19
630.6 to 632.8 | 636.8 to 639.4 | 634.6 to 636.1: -0.19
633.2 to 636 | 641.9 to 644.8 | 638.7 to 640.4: 0.18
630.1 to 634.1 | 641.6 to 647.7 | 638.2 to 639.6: 0.23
